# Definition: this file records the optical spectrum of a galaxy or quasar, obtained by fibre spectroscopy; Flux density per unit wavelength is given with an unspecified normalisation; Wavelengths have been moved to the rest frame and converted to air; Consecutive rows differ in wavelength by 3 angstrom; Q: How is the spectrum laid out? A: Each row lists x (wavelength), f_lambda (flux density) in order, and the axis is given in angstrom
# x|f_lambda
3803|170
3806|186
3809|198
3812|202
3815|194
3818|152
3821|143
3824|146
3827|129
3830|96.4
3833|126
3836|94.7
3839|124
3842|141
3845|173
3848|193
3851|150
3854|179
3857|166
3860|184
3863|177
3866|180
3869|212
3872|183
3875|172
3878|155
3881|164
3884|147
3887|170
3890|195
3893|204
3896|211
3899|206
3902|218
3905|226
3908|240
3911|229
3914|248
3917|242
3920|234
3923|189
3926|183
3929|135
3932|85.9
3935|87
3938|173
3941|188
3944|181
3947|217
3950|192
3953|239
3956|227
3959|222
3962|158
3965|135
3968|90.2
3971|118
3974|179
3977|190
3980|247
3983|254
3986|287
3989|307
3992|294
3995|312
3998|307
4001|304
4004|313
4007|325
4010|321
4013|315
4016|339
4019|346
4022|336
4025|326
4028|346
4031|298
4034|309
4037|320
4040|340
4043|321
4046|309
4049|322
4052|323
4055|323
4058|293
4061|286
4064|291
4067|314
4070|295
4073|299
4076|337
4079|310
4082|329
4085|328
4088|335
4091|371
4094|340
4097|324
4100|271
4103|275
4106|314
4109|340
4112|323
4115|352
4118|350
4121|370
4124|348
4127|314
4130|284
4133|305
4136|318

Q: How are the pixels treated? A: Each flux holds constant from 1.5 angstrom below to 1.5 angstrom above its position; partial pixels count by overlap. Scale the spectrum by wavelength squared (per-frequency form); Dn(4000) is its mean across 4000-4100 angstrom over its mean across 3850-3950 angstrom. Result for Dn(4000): 1.86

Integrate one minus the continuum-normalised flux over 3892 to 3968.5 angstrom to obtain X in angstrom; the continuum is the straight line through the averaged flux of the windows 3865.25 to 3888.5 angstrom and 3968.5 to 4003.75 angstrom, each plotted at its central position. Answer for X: 6.1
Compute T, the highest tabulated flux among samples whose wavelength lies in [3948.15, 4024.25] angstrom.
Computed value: 346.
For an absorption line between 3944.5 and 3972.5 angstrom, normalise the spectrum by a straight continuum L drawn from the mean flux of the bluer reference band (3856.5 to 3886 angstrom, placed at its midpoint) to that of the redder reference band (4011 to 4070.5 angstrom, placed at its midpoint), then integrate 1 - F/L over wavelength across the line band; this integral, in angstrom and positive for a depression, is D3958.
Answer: 7.8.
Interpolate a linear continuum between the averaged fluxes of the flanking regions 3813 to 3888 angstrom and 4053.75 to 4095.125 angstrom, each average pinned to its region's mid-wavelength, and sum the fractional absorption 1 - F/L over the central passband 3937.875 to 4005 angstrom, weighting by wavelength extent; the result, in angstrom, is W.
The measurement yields 6.2 angstrom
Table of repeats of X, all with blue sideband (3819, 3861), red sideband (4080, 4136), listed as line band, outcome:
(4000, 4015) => -3.39 angstrom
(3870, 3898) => -0.57 angstrom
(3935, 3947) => 2.27 angstrom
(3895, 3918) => -4.46 angstrom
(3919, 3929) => 0.57 angstrom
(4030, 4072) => -3.38 angstrom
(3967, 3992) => 2.54 angstrom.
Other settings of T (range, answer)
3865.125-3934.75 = 248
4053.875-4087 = 337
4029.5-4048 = 340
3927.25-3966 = 239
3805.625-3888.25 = 212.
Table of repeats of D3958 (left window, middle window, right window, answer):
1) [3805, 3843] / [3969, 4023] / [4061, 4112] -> -4.3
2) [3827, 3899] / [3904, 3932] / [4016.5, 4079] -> 0.3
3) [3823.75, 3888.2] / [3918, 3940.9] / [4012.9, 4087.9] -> 6.1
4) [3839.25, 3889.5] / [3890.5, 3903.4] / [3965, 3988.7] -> -2.2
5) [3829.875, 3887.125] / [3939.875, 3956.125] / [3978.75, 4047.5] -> 2.8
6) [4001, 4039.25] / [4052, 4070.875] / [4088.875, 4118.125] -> 1.3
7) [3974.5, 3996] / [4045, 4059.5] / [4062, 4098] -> -0.4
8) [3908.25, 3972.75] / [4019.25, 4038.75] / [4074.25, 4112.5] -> -4.6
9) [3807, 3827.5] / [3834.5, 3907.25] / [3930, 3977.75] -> -3.8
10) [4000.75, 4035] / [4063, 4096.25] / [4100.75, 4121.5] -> 0.4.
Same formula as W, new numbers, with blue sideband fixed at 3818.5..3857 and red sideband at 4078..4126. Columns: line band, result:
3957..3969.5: 4.1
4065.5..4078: -0.1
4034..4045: -1.5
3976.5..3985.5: 0.1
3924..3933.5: 3.2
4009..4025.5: -3.7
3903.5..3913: -2.0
